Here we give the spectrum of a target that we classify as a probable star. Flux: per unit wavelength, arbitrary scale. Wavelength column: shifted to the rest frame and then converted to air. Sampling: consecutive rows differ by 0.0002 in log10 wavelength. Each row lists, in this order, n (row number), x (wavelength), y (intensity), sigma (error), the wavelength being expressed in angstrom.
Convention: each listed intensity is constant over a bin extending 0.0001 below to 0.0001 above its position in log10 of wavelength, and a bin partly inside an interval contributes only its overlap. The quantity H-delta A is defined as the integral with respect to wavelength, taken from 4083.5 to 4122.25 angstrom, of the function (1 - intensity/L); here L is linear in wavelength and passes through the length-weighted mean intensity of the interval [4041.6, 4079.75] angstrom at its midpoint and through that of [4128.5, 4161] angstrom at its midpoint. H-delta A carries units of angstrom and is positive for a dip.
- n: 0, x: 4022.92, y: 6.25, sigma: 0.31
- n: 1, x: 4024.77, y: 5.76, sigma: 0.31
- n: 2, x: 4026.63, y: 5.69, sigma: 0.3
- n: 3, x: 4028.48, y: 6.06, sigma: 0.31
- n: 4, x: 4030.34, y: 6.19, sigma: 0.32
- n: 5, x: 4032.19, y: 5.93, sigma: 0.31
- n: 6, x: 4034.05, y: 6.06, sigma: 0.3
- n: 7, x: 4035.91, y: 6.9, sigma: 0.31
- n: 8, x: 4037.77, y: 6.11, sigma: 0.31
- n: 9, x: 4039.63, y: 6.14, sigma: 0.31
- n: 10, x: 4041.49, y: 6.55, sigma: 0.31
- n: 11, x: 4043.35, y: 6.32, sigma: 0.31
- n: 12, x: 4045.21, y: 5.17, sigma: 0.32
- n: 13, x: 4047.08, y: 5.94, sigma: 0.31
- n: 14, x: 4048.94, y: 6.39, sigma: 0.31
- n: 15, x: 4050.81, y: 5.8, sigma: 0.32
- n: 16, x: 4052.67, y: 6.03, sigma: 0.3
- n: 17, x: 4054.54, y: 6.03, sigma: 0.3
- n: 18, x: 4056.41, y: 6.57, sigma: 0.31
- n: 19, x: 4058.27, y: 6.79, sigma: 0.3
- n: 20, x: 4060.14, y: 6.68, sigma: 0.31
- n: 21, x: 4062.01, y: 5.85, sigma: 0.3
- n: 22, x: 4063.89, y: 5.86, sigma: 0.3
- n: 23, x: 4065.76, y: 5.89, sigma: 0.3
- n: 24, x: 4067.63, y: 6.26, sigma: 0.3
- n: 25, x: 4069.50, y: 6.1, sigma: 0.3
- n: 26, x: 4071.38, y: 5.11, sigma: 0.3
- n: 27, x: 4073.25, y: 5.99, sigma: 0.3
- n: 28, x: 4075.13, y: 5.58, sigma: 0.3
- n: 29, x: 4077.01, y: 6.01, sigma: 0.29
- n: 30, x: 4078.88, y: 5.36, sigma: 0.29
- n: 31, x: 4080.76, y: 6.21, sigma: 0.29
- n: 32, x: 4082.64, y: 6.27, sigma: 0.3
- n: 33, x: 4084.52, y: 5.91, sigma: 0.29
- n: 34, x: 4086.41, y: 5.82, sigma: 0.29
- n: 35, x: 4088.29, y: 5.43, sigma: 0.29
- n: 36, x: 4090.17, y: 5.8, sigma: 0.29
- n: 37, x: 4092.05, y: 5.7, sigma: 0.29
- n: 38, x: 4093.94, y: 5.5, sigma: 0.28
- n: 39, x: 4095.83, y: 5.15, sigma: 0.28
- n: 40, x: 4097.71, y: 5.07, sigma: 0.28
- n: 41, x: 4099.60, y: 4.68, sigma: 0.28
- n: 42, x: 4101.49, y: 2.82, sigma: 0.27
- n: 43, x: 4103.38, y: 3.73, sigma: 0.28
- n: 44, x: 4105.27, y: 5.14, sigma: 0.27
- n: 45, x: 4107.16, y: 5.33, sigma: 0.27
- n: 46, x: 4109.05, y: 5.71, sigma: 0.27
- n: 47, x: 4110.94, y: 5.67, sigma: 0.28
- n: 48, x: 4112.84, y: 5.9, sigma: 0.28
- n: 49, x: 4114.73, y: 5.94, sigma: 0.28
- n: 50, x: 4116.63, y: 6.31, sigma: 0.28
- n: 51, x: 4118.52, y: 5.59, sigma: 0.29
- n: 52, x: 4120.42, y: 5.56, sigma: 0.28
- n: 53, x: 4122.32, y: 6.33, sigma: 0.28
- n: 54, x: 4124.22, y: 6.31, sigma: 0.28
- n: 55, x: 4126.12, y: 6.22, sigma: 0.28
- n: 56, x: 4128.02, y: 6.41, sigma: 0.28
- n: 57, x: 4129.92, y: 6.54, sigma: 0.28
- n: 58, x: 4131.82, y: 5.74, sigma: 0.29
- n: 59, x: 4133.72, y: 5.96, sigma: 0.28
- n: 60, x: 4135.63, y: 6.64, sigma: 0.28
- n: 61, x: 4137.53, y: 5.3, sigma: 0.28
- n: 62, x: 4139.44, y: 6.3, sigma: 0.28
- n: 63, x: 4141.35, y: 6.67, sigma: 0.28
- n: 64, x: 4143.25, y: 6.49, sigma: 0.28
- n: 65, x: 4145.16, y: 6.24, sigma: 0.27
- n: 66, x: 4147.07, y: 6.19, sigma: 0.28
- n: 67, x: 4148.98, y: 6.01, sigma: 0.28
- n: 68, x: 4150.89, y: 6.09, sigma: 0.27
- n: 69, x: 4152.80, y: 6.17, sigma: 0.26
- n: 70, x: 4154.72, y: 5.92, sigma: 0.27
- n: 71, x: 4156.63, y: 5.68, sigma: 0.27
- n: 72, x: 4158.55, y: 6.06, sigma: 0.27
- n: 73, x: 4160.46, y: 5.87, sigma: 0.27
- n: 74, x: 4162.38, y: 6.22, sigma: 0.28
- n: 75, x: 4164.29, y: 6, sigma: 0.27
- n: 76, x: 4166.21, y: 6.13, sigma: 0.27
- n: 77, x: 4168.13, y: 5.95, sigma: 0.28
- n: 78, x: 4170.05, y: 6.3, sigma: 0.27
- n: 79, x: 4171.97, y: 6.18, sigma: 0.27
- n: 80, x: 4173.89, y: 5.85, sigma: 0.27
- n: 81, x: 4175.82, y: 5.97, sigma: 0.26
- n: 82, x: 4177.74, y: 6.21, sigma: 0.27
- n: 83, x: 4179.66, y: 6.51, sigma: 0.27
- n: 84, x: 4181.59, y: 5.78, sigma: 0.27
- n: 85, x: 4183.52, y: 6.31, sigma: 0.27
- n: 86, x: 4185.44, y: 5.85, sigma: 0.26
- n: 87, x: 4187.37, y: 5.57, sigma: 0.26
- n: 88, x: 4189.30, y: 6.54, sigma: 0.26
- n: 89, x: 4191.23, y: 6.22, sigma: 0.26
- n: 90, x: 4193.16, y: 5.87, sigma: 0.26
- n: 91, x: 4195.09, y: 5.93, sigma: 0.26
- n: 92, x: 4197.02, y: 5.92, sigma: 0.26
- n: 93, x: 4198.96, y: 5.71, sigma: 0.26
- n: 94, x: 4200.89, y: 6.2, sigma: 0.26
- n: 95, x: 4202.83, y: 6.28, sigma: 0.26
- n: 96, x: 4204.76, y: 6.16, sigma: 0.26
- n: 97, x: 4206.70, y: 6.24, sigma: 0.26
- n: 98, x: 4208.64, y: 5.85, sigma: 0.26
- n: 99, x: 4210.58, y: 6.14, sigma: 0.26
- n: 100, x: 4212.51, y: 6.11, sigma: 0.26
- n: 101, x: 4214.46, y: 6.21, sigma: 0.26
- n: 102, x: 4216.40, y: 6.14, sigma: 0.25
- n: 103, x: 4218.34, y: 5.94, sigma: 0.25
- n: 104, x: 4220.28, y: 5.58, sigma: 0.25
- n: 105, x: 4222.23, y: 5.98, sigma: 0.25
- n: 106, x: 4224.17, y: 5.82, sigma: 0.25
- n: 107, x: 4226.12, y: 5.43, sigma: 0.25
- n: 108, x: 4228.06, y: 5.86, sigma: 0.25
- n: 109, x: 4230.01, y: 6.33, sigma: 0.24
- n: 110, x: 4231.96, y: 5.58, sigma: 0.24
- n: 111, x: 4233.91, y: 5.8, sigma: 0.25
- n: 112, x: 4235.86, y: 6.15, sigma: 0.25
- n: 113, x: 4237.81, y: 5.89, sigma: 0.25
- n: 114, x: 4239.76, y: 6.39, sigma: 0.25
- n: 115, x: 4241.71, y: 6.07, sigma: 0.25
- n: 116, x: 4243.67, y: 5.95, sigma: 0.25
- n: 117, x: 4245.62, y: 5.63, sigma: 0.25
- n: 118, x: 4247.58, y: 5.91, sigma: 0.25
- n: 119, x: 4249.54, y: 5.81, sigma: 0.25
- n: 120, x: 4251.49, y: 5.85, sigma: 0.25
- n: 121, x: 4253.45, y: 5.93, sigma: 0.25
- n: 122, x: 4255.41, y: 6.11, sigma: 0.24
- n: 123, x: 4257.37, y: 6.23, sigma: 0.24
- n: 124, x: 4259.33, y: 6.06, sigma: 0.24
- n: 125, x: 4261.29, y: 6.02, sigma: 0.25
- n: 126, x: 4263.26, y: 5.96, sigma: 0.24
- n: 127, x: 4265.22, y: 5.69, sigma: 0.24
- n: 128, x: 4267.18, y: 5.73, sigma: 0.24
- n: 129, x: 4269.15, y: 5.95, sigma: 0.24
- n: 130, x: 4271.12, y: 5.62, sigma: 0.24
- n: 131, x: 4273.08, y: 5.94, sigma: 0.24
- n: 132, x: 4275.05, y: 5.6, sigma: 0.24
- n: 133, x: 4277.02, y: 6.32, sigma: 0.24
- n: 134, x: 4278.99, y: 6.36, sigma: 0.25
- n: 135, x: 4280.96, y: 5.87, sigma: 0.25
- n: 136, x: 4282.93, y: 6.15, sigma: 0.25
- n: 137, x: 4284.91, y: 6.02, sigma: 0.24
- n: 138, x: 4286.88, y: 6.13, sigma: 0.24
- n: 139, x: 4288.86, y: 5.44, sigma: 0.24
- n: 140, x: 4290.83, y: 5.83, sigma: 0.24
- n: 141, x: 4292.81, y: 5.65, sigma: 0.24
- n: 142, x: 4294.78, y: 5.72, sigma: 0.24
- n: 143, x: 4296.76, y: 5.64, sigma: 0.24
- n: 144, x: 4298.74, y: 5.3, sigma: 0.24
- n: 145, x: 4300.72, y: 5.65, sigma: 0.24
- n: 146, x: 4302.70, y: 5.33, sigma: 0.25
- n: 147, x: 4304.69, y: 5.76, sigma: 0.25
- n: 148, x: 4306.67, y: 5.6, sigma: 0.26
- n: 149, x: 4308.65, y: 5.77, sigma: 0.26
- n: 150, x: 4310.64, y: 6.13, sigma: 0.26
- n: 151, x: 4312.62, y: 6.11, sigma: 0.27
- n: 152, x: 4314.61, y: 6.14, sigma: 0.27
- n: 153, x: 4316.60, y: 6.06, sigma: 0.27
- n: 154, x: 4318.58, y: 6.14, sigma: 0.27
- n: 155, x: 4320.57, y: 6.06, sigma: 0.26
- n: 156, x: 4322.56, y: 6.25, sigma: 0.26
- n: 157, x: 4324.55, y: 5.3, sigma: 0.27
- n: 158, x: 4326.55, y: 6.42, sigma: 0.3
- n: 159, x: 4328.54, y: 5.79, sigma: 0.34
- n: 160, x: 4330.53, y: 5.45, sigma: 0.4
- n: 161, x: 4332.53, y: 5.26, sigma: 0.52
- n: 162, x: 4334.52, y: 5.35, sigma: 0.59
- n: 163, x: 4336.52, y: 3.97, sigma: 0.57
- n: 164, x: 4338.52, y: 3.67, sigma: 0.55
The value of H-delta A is 4.5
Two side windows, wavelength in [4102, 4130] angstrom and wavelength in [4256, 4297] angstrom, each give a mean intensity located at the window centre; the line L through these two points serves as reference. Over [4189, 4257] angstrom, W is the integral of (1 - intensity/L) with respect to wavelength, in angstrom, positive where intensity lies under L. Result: -1.64 angstrom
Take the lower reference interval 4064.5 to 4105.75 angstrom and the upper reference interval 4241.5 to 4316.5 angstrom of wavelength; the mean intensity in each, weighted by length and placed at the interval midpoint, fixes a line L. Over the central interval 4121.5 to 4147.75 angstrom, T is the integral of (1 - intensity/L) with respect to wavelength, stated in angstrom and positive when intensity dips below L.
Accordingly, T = -3.27 angstrom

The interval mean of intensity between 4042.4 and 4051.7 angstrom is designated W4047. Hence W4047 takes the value 5.92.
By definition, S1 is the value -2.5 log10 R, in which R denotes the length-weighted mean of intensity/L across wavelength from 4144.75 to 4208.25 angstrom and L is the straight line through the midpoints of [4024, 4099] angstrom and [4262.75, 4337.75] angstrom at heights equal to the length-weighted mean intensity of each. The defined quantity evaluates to -0.04 mag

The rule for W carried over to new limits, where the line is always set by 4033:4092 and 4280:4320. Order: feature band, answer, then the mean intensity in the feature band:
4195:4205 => -0.2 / 6.03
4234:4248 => -0.3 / 5.99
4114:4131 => -0.5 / 6.13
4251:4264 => -0.4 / 6.03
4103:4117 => 1.1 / 5.5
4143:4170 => -0.6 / 6.07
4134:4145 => -0.6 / 6.26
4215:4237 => 0.0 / 5.88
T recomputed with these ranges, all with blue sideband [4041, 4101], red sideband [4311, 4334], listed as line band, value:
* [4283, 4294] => 0.1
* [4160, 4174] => -0.5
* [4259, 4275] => 0.1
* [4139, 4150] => -0.9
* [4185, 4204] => -0.5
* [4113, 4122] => -0.1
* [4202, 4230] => -0.5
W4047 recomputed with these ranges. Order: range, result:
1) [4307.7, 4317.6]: 6.04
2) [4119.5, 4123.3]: 5.95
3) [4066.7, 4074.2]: 5.86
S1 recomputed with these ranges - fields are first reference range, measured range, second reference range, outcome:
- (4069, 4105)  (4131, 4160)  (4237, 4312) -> -0.107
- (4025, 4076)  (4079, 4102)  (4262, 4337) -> 0.117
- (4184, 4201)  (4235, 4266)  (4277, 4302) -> -0.017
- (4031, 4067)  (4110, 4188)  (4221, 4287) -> -0.004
